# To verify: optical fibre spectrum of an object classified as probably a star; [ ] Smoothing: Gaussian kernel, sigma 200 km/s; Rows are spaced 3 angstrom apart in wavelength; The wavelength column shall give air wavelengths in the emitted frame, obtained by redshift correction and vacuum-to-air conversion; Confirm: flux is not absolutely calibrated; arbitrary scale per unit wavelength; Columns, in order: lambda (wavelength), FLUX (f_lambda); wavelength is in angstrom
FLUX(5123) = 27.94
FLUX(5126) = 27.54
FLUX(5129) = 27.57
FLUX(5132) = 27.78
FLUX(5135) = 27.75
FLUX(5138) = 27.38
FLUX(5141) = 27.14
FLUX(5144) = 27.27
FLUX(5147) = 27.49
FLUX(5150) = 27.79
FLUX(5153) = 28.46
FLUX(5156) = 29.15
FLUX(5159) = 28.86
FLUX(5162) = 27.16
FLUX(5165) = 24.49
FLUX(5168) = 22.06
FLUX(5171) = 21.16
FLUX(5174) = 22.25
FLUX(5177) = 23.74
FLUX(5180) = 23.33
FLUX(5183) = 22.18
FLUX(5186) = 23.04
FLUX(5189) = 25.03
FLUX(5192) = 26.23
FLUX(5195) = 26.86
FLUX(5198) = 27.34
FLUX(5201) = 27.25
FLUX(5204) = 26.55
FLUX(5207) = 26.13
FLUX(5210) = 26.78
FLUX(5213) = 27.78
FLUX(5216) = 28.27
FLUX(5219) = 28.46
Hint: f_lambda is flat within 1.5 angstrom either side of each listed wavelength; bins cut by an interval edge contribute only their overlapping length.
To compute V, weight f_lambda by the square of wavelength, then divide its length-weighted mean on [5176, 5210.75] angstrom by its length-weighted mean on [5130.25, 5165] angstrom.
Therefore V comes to 0.9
